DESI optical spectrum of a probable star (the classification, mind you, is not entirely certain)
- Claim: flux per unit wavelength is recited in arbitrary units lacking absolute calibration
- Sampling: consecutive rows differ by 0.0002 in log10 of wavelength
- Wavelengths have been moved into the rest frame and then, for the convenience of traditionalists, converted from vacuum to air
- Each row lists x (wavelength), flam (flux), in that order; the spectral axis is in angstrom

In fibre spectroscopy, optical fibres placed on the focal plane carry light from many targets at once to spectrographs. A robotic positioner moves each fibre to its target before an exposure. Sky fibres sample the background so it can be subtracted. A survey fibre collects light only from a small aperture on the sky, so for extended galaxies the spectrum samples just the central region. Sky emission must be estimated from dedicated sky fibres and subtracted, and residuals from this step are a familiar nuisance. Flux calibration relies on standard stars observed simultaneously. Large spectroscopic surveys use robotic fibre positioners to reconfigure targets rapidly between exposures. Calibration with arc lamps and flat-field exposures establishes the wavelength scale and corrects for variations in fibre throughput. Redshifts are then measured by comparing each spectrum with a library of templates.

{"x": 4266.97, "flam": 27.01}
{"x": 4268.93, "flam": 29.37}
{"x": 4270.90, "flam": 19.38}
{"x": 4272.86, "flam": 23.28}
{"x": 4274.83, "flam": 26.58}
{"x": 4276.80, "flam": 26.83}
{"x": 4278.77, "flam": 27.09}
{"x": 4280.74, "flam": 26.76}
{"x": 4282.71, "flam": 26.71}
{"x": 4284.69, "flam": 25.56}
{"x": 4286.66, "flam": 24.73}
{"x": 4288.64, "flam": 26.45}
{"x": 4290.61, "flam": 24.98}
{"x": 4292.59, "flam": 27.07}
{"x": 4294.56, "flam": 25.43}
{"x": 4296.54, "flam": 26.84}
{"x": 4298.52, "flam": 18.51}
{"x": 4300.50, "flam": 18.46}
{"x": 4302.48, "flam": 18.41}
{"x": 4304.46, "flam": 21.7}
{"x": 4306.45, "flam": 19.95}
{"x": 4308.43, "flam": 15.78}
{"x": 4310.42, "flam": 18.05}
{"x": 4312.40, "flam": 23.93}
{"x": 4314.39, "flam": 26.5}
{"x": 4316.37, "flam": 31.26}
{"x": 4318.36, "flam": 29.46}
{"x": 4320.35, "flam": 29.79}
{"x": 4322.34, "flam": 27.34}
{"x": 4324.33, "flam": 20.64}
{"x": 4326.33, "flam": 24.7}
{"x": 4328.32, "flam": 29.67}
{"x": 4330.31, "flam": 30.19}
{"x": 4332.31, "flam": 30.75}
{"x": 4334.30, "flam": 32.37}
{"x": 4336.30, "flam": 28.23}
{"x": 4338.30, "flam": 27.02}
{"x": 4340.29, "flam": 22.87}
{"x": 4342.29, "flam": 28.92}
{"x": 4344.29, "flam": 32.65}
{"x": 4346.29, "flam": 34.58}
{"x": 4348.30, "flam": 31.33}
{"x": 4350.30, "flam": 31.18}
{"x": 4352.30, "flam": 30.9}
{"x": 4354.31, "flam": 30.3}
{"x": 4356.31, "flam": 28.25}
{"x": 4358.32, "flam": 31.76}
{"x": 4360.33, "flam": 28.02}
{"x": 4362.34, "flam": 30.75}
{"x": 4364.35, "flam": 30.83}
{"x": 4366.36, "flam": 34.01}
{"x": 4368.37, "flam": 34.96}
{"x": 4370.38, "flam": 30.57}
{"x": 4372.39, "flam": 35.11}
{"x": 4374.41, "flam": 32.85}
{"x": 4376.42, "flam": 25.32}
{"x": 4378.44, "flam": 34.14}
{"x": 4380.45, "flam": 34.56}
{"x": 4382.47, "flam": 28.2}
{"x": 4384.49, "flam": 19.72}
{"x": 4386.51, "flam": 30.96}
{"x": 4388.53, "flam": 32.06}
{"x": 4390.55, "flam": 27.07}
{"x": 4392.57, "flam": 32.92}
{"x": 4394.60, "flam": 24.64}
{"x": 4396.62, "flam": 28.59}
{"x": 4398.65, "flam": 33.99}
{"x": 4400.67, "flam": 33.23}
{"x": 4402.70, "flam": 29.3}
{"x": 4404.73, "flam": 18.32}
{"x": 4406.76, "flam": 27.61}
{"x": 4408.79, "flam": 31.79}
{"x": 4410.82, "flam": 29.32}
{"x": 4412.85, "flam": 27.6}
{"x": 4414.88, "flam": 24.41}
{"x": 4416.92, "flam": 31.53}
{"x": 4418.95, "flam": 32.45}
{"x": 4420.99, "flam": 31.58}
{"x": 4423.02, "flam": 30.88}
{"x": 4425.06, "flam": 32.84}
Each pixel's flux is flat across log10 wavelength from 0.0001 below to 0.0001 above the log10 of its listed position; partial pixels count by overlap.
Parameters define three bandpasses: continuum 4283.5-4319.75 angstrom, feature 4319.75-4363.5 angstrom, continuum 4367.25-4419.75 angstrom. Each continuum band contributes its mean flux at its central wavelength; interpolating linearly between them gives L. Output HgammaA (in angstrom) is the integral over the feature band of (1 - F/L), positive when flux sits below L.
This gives -4.9 angstrom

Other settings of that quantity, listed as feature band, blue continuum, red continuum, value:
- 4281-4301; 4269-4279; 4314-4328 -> 0.8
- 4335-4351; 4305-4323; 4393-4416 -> -2.4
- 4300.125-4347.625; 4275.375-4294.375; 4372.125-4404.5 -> 2.6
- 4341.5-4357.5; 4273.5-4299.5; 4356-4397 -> -1.2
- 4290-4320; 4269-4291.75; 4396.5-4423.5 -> 3.4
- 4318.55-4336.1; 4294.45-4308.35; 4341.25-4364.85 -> -1.7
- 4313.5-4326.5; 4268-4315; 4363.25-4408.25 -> -0.9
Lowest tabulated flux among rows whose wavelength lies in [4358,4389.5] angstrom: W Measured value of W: 19.72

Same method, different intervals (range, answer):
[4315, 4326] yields 20.64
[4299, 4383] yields 15.78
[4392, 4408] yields 18.32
